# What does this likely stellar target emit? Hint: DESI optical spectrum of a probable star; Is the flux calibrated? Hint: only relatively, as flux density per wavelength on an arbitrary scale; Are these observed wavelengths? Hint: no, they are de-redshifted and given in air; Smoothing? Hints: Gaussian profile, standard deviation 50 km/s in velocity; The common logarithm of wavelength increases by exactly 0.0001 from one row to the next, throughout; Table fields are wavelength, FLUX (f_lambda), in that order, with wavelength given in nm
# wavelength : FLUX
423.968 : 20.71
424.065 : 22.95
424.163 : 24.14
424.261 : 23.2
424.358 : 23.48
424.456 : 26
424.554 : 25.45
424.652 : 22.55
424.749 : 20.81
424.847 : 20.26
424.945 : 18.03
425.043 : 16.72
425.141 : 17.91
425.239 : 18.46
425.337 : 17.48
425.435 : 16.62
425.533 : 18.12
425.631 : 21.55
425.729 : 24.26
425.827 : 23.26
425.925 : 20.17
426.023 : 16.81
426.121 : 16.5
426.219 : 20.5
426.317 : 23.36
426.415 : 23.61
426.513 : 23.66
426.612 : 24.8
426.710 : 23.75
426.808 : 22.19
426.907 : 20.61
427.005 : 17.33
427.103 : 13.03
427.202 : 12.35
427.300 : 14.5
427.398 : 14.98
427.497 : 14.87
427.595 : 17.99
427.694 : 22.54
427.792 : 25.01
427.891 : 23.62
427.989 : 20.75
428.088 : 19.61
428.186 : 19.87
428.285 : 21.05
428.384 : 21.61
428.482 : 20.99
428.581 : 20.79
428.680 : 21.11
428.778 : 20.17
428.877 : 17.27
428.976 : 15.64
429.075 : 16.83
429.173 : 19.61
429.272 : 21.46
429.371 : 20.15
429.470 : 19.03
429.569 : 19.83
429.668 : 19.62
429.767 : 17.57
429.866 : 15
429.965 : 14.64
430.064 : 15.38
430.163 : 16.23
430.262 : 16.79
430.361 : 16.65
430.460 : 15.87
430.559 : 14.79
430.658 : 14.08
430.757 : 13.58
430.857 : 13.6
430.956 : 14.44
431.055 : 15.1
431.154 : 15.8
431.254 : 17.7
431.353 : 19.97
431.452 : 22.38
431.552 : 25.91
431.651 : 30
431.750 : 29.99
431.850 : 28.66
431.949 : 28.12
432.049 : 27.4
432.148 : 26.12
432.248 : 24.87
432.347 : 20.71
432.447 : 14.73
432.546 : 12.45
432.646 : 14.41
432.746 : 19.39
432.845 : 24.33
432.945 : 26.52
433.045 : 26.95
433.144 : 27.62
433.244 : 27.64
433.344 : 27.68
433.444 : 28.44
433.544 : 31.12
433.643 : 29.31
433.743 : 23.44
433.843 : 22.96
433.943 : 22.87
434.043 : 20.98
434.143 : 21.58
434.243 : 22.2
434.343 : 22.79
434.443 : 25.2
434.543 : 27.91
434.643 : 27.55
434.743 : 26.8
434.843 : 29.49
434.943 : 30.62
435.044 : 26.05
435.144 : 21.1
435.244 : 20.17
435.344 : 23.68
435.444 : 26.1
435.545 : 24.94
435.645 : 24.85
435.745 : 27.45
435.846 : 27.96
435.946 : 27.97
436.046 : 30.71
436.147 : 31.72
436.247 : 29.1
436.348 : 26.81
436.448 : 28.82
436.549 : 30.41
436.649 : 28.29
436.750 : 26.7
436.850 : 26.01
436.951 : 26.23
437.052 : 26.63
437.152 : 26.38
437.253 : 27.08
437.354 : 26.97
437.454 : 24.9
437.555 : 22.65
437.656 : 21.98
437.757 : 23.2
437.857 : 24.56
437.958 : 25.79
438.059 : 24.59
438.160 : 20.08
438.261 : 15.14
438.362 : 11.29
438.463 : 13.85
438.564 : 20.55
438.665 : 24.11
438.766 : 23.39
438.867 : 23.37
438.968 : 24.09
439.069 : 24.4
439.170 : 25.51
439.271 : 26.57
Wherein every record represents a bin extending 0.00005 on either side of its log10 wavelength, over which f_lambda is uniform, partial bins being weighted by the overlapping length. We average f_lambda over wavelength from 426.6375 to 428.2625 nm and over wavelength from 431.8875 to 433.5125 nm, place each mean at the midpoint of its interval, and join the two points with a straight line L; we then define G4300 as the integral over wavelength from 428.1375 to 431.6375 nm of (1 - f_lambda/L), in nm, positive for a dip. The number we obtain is 0.50 nm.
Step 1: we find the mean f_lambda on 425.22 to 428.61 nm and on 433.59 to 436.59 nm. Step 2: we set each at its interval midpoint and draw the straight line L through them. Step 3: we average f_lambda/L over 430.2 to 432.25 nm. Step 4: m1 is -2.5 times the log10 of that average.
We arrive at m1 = 0.14 mag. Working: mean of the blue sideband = 19.9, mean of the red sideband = 26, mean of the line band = 20.4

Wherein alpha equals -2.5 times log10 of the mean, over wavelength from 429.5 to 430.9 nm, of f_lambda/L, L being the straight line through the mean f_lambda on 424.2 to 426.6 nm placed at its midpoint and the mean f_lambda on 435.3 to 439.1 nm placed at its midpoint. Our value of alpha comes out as 0.37 mag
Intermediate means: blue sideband 20.9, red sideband 24.8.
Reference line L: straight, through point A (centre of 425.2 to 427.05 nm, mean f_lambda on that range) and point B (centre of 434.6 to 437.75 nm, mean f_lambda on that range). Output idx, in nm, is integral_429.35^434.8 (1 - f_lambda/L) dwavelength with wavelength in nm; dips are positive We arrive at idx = 0.61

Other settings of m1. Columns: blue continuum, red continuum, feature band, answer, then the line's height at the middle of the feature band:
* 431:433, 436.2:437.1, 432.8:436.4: -0.041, 25.3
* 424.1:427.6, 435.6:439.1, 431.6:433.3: -0.064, 22.8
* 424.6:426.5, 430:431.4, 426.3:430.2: -0.092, 17.7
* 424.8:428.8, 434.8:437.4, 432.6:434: -0.016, 24.8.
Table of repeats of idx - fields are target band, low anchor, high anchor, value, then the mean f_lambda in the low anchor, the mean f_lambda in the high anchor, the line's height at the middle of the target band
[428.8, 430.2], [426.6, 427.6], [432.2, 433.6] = 0.15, 17.6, 23.4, 20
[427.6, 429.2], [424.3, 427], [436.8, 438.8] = 0.08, 20.9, 22.8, 21.4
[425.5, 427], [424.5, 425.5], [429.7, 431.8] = -0.19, 19.4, 17.9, 19.1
